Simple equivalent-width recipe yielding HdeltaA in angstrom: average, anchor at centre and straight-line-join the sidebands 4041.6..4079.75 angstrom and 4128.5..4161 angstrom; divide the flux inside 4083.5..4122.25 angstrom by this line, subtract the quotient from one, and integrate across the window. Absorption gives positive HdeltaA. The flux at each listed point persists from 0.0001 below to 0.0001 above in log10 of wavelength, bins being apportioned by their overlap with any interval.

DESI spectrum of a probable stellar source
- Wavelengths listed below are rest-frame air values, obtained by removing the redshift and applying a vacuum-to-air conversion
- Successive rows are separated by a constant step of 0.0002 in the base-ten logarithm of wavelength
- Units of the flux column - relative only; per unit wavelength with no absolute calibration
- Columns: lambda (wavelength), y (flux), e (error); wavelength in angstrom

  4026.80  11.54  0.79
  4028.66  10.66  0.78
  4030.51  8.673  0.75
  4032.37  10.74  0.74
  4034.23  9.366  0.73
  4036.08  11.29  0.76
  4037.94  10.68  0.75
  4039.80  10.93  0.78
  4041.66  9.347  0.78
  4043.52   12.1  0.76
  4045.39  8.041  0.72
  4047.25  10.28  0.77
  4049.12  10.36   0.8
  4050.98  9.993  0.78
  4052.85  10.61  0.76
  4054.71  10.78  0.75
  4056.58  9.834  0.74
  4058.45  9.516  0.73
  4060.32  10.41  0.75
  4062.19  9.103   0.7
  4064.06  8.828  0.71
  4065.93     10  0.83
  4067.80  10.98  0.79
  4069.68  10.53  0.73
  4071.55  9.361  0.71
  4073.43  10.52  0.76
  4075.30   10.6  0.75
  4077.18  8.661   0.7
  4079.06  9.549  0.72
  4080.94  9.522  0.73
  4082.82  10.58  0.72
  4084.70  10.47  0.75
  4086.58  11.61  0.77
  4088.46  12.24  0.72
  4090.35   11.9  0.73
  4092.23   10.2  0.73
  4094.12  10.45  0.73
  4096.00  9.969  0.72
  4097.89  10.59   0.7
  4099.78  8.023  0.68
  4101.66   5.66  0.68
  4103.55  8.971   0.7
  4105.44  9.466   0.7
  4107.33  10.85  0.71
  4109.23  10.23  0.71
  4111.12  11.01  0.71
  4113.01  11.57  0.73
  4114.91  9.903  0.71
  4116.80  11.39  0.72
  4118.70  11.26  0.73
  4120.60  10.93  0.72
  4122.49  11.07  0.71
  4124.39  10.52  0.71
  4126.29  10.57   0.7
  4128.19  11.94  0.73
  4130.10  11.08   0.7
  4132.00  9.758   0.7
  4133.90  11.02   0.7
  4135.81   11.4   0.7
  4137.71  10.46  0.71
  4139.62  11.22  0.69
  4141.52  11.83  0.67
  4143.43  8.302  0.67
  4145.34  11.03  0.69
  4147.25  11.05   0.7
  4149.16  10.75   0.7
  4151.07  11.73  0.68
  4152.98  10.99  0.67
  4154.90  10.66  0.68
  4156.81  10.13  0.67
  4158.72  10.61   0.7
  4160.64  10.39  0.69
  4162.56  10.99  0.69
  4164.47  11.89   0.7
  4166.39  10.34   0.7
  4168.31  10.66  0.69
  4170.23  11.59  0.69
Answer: 0.1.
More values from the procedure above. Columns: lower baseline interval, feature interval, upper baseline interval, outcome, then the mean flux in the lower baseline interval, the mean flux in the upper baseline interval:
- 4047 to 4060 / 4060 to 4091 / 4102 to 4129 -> 0.2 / 10.2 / 10.6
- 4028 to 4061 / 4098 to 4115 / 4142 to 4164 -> 1.5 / 10.2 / 10.7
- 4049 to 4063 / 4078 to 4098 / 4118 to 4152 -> -0.5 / 10.1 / 10.9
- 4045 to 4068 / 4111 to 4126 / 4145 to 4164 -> -0.6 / 9.92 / 10.9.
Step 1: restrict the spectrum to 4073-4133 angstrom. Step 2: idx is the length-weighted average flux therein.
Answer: 10.3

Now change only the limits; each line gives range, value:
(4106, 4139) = 10.9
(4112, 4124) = 11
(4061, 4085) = 9.89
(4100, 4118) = 9.84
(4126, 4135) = 10.9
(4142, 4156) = 10.7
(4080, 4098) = 10.8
